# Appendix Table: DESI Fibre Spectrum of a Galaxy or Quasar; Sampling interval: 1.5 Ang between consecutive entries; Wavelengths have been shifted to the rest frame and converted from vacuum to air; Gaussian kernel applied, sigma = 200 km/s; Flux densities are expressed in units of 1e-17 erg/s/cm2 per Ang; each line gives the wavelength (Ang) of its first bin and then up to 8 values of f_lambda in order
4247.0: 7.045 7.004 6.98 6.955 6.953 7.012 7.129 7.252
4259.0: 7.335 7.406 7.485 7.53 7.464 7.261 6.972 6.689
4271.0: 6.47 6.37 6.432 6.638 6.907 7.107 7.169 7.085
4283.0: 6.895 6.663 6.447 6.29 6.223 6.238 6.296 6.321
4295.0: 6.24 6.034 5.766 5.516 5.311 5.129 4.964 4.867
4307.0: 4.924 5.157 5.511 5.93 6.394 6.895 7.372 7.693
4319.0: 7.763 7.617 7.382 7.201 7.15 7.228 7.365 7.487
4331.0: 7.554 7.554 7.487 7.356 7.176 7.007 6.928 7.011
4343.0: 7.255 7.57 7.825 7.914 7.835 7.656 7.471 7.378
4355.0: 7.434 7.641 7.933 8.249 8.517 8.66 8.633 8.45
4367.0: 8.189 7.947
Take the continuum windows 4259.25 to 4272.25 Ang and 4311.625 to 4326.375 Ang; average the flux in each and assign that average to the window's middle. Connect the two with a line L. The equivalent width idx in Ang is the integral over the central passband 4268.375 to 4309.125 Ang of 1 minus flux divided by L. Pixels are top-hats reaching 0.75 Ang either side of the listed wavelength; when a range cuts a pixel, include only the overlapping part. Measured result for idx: 5.71 Ang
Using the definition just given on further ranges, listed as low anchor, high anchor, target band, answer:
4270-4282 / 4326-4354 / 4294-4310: 3.7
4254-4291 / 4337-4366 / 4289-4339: 5.6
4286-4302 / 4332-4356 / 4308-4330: -0.7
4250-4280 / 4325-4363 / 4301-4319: 3.4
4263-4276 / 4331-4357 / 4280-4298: 1.5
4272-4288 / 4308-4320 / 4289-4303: 1.7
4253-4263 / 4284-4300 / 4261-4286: -0.6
